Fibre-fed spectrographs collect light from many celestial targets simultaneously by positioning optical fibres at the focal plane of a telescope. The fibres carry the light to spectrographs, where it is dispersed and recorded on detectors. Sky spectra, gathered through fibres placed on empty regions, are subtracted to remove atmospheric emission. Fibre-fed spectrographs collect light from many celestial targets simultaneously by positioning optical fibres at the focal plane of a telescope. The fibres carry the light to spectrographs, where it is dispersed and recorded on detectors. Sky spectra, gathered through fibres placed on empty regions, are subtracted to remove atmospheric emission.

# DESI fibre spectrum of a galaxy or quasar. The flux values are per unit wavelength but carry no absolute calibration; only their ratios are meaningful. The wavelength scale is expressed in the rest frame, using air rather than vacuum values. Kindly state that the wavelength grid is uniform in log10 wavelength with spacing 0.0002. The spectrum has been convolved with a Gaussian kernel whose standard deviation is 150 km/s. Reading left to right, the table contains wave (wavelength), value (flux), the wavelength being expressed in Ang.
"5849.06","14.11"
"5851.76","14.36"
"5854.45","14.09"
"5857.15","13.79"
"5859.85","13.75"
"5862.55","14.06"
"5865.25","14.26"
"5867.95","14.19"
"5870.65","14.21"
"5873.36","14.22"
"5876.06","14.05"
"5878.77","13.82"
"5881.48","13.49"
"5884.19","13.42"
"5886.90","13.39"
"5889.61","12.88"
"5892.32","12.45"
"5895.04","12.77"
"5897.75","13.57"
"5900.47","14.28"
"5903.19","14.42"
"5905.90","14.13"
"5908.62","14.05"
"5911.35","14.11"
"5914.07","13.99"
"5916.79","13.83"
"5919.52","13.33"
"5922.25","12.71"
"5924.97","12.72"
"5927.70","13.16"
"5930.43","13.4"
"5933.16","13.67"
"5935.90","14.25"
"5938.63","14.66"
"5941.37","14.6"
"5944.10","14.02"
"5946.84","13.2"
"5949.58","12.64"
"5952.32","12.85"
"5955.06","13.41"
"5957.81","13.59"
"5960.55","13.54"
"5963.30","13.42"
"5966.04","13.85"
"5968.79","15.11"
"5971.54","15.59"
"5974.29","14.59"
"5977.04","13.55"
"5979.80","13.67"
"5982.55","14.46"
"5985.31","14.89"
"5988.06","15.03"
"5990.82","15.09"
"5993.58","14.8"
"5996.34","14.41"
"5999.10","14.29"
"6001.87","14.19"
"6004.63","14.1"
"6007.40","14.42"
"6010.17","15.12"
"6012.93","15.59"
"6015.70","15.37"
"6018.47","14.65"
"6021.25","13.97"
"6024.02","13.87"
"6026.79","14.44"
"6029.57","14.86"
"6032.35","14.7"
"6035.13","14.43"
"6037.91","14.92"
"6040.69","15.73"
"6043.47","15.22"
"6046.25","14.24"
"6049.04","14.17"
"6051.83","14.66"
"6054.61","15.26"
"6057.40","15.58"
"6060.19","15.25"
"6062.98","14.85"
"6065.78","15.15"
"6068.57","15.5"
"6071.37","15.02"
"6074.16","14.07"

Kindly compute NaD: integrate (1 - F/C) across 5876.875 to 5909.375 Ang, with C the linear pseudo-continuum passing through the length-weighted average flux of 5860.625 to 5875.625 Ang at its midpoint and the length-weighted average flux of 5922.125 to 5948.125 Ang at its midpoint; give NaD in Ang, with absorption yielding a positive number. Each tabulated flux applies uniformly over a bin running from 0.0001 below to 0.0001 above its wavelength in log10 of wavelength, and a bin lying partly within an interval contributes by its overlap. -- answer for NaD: 1.0 Ang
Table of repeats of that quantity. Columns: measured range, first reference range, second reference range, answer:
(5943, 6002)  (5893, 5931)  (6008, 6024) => 0.9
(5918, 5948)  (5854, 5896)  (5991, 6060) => 1.0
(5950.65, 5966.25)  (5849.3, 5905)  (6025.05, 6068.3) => 1.0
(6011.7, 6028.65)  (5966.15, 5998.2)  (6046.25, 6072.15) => 0.2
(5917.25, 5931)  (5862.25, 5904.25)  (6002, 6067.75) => 0.9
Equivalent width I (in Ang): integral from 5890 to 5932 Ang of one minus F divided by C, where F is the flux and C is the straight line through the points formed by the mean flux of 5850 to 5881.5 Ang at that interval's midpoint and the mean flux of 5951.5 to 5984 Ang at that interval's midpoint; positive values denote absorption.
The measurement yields 1.5 Ang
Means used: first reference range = 14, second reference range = 14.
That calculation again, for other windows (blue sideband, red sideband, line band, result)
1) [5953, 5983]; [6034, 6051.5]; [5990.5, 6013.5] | -0.4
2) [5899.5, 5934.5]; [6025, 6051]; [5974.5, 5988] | 0.0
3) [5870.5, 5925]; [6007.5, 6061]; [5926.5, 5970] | 1.1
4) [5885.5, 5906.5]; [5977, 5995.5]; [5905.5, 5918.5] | -0.3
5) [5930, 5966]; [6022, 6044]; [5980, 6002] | -0.7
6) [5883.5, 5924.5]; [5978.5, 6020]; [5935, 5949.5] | 0.0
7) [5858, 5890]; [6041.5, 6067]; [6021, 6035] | 0.4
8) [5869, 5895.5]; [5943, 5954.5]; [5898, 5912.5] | -0.8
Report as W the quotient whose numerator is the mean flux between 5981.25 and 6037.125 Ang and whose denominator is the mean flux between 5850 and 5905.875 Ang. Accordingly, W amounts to 1.1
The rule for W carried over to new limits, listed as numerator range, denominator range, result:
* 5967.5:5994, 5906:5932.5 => 1.09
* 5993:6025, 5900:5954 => 1.06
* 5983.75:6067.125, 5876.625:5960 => 1.09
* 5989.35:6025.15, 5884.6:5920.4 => 1.07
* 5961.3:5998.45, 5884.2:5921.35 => 1.06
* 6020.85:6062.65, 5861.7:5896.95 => 1.08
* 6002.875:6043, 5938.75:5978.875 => 1.06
